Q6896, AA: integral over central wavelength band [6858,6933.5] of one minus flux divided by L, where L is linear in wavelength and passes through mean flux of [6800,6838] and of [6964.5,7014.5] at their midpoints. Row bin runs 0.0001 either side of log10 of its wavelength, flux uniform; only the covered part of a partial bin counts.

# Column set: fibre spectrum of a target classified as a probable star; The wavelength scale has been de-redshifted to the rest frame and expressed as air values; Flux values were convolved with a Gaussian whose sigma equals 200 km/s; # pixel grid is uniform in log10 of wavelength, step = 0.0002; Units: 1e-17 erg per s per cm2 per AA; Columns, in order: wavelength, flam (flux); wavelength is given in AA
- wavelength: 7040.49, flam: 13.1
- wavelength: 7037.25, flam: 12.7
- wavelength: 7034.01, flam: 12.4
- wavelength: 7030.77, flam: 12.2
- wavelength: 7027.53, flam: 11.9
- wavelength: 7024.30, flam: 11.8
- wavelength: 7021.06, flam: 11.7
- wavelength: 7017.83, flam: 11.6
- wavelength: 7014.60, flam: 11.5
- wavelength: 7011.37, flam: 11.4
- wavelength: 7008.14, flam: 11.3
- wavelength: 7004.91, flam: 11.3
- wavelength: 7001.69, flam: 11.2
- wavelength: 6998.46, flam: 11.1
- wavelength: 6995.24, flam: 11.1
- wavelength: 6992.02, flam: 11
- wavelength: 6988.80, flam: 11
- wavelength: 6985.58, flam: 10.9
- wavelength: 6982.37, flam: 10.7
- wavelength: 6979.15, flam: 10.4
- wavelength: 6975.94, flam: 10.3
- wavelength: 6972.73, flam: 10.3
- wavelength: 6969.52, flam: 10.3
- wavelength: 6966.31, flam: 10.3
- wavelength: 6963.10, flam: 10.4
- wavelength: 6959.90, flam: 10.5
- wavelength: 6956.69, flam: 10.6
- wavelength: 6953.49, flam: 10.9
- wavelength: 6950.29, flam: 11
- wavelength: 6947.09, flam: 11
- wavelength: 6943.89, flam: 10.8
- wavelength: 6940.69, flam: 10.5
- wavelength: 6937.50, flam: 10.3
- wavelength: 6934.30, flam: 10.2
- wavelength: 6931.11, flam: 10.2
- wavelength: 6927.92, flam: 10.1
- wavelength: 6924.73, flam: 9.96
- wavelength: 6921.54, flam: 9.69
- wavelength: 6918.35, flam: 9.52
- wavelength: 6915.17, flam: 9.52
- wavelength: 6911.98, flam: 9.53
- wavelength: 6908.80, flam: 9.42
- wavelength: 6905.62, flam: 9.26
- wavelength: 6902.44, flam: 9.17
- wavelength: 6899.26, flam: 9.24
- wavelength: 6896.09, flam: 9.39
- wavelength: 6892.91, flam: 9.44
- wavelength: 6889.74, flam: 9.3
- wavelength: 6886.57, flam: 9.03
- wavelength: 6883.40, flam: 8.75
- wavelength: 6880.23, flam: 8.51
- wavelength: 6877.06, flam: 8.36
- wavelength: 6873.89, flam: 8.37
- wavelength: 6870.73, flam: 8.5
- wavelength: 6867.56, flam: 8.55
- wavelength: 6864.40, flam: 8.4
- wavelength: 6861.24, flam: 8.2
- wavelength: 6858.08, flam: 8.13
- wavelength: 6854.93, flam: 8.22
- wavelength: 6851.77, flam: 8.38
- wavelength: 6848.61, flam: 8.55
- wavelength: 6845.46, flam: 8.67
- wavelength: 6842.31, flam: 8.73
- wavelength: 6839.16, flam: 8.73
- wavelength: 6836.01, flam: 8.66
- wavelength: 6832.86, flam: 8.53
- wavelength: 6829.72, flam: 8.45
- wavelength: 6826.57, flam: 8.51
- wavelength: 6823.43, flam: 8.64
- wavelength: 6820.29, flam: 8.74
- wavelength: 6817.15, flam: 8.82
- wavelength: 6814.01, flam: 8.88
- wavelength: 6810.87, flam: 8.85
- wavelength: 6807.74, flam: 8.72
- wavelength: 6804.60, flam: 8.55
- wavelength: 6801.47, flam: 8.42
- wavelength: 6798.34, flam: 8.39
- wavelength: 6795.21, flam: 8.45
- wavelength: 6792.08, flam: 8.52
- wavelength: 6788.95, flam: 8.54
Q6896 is 4.0 AA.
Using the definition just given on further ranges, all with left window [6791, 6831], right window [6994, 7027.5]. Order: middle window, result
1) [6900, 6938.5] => 1.6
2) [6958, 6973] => 0.6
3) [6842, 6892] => 4.5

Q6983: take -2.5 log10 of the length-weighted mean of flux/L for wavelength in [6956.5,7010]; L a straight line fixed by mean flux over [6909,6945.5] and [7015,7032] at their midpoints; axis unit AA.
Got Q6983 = 0.03 mag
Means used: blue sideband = 10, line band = 10.8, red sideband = 11.8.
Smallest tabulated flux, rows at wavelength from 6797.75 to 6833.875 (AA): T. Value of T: 8.39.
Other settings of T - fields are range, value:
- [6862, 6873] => 8.4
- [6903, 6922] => 9.26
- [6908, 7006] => 9.42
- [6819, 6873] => 8.13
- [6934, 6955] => 10.2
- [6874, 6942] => 8.36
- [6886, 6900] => 9.03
